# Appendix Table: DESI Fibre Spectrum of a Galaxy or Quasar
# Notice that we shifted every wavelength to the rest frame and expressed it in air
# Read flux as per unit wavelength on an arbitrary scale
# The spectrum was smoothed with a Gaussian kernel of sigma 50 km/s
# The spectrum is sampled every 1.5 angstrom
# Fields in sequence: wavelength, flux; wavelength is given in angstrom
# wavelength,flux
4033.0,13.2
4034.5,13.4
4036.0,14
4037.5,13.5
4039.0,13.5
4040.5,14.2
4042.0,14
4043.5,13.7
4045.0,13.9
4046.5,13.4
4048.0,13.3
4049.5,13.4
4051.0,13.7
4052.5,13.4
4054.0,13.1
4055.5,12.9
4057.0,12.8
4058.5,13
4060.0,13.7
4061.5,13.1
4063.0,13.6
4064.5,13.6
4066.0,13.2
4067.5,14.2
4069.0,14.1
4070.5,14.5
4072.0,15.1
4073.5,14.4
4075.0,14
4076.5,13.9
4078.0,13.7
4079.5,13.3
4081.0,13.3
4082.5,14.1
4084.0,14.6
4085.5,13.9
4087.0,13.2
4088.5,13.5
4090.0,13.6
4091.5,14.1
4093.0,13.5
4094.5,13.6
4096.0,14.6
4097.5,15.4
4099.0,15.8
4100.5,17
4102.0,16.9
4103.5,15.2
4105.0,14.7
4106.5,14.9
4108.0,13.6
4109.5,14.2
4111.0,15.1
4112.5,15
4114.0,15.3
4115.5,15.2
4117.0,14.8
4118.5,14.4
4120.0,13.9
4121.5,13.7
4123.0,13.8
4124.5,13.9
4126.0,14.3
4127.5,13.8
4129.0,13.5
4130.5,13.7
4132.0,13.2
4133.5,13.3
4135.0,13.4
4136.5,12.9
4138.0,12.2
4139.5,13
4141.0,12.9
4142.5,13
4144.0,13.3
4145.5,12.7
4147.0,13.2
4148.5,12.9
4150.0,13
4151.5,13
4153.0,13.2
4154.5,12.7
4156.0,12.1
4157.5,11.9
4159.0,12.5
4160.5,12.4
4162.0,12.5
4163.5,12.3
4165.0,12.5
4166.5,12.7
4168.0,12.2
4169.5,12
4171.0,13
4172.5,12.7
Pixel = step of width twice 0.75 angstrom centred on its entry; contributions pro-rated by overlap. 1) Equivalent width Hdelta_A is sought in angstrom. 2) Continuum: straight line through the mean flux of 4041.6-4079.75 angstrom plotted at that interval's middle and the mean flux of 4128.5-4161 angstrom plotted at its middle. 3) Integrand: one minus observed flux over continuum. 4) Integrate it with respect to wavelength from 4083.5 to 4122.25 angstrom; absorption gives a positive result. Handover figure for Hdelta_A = -3.9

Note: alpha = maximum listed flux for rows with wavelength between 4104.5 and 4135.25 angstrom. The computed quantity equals 15.3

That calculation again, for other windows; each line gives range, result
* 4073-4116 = 17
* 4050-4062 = 13.7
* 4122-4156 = 14.3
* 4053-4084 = 15.1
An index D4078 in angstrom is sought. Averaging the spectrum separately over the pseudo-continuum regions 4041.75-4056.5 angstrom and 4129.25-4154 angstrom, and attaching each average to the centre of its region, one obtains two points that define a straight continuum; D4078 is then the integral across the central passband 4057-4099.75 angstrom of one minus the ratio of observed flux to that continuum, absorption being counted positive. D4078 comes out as -1.9 angstrom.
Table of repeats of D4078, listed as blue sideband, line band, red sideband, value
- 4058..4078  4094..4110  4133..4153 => -1.9 angstrom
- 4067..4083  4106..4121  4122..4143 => -1.1 angstrom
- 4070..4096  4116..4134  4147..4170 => -1.0 angstrom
